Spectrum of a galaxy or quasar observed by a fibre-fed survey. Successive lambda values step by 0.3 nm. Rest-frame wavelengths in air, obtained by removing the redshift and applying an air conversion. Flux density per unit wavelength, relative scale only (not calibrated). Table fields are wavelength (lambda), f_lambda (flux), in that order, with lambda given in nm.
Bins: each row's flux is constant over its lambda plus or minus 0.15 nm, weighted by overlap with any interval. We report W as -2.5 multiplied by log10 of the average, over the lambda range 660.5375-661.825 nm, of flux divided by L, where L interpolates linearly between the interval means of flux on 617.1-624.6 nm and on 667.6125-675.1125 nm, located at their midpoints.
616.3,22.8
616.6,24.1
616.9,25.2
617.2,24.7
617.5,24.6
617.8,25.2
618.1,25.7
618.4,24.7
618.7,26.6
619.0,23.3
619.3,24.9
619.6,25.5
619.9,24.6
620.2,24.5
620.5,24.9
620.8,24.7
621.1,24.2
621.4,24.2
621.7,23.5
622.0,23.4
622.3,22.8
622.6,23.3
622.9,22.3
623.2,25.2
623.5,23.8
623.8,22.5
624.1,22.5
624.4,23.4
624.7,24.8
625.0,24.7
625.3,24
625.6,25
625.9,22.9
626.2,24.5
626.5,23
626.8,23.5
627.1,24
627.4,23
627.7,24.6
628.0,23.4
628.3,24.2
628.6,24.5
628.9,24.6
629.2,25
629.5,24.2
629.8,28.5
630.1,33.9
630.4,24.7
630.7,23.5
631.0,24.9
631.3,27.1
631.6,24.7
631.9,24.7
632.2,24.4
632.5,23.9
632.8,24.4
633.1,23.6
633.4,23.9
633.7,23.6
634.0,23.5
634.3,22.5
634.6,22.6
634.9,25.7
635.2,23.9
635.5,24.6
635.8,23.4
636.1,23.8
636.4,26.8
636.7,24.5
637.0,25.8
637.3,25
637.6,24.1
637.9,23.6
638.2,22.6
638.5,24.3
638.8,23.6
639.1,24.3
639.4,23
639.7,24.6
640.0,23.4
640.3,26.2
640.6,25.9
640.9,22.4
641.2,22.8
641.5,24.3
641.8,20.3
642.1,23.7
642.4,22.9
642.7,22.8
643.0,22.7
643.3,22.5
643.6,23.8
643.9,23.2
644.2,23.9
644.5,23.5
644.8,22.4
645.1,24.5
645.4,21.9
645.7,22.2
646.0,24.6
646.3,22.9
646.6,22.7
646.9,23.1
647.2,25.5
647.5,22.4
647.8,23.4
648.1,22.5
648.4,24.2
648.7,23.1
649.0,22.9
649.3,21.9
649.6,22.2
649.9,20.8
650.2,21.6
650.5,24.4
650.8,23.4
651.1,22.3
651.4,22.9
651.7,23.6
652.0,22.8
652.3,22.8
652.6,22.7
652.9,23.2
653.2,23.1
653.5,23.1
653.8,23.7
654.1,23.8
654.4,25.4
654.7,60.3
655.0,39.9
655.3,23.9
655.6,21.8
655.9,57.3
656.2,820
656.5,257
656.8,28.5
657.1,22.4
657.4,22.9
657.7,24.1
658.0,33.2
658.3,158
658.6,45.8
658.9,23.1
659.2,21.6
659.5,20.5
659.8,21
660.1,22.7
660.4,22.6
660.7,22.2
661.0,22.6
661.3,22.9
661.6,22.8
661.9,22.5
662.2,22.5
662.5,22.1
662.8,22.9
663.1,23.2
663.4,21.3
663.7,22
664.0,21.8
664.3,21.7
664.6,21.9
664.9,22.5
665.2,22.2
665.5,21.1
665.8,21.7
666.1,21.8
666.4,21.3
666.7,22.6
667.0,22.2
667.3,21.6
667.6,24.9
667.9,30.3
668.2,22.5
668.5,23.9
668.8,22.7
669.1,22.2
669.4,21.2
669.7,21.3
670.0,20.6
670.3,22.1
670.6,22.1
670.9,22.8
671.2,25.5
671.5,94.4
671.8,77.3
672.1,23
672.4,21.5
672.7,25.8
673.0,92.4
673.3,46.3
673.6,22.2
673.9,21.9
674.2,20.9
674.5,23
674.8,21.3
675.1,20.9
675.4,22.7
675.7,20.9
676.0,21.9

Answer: 0.311 mag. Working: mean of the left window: 24.2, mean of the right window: 31.6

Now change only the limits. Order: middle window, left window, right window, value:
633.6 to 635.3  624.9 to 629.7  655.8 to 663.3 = 0.418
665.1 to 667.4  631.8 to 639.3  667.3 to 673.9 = 0.414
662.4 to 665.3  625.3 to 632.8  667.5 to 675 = 0.345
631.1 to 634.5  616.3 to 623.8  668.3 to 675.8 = 0.078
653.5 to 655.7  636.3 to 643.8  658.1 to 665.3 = -0.137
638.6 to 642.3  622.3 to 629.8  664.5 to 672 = 0.068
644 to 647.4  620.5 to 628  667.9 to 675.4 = 0.165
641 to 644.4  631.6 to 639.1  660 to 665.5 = 0.030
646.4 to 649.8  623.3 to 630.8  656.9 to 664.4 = 0.189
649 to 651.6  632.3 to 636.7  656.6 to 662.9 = 0.292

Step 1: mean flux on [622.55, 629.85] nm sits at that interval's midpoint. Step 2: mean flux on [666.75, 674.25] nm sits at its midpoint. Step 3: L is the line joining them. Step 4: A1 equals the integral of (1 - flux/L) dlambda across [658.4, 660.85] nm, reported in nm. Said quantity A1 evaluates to 0.17 nm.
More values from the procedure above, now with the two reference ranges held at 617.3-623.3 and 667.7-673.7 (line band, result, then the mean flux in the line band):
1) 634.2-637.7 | 0.380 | 24.4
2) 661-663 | 0.602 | 22.6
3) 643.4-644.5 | 0.204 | 23.6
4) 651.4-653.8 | 0.588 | 23.1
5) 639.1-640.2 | 0.166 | 23.9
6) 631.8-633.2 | 0.132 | 24.2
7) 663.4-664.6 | 0.402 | 21.8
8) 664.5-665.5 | 0.331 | 22.1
